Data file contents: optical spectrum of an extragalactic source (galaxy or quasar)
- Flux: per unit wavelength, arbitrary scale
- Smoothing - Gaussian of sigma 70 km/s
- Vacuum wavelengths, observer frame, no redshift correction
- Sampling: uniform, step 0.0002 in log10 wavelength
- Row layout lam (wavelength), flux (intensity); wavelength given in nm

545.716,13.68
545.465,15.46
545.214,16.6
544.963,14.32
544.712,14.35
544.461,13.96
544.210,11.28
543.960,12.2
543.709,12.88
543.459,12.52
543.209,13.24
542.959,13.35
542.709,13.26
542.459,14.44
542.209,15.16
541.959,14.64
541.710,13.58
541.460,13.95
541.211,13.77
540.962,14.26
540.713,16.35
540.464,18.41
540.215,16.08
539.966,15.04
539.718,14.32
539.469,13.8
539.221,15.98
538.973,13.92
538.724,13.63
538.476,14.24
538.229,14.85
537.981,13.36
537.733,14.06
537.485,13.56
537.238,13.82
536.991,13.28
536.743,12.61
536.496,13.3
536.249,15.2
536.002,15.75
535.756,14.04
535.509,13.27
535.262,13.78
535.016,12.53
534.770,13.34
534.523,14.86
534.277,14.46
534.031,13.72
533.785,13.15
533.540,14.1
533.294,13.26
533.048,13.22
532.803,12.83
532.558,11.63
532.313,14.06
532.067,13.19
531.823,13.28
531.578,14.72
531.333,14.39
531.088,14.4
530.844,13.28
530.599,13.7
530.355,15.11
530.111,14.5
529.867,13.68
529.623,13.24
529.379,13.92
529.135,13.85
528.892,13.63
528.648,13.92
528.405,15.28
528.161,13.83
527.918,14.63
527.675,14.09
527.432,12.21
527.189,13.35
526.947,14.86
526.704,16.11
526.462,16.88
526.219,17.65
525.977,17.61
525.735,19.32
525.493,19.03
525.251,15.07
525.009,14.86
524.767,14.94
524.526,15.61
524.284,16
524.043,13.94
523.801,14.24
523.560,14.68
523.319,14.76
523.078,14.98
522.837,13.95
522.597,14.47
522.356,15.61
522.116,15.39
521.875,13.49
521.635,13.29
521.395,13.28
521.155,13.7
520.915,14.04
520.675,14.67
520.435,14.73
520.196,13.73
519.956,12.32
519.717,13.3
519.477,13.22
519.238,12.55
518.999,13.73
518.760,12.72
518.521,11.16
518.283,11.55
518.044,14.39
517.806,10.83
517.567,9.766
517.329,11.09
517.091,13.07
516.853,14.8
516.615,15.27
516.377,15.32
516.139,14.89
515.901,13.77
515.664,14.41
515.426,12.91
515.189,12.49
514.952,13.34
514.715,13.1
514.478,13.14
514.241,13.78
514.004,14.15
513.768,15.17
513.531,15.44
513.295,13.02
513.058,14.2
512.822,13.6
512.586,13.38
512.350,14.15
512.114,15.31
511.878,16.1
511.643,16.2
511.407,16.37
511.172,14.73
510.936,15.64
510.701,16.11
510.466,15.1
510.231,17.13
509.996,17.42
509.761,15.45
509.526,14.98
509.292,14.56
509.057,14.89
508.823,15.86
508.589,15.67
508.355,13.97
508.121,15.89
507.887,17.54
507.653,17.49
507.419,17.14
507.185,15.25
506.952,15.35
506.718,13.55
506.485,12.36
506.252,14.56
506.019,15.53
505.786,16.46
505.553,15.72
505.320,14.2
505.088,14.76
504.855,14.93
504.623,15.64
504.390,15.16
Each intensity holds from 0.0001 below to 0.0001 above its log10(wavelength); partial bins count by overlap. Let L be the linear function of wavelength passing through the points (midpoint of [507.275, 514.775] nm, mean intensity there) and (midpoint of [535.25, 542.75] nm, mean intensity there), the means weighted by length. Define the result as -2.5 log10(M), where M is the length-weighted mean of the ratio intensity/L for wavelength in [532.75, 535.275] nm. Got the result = 0.07 mag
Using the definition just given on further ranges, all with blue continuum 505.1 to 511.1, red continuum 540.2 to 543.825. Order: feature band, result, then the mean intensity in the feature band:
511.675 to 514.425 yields 0.07 mag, 14.4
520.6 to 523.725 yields 0.05 mag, 14.3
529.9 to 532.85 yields 0.07 mag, 13.8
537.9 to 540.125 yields 0.00 mag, 14.4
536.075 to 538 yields 0.06 mag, 13.7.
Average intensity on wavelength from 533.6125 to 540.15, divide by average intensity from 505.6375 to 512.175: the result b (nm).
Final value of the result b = 0.90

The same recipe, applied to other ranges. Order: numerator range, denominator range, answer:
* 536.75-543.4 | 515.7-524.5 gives 1.05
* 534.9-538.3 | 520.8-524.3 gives 0.96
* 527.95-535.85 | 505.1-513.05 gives 0.90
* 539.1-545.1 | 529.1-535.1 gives 1.04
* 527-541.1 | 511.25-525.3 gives 1.01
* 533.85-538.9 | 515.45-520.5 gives 1.06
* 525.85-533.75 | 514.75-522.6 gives 1.06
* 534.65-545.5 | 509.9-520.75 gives 1.01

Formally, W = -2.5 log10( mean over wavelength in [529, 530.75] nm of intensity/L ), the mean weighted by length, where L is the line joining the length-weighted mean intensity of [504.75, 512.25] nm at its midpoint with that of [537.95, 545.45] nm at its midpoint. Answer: 0.06 mag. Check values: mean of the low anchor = 15.5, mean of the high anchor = 14.3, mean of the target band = 14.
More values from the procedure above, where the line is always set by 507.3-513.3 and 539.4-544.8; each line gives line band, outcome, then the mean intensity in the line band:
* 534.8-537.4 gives 0.049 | 13.7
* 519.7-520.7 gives 0.103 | 13.7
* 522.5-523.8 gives 0.029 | 14.5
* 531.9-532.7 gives 0.124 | 13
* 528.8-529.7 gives 0.076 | 13.7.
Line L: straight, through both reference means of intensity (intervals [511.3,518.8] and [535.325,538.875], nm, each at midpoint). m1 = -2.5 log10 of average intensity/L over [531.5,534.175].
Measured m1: 0.041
